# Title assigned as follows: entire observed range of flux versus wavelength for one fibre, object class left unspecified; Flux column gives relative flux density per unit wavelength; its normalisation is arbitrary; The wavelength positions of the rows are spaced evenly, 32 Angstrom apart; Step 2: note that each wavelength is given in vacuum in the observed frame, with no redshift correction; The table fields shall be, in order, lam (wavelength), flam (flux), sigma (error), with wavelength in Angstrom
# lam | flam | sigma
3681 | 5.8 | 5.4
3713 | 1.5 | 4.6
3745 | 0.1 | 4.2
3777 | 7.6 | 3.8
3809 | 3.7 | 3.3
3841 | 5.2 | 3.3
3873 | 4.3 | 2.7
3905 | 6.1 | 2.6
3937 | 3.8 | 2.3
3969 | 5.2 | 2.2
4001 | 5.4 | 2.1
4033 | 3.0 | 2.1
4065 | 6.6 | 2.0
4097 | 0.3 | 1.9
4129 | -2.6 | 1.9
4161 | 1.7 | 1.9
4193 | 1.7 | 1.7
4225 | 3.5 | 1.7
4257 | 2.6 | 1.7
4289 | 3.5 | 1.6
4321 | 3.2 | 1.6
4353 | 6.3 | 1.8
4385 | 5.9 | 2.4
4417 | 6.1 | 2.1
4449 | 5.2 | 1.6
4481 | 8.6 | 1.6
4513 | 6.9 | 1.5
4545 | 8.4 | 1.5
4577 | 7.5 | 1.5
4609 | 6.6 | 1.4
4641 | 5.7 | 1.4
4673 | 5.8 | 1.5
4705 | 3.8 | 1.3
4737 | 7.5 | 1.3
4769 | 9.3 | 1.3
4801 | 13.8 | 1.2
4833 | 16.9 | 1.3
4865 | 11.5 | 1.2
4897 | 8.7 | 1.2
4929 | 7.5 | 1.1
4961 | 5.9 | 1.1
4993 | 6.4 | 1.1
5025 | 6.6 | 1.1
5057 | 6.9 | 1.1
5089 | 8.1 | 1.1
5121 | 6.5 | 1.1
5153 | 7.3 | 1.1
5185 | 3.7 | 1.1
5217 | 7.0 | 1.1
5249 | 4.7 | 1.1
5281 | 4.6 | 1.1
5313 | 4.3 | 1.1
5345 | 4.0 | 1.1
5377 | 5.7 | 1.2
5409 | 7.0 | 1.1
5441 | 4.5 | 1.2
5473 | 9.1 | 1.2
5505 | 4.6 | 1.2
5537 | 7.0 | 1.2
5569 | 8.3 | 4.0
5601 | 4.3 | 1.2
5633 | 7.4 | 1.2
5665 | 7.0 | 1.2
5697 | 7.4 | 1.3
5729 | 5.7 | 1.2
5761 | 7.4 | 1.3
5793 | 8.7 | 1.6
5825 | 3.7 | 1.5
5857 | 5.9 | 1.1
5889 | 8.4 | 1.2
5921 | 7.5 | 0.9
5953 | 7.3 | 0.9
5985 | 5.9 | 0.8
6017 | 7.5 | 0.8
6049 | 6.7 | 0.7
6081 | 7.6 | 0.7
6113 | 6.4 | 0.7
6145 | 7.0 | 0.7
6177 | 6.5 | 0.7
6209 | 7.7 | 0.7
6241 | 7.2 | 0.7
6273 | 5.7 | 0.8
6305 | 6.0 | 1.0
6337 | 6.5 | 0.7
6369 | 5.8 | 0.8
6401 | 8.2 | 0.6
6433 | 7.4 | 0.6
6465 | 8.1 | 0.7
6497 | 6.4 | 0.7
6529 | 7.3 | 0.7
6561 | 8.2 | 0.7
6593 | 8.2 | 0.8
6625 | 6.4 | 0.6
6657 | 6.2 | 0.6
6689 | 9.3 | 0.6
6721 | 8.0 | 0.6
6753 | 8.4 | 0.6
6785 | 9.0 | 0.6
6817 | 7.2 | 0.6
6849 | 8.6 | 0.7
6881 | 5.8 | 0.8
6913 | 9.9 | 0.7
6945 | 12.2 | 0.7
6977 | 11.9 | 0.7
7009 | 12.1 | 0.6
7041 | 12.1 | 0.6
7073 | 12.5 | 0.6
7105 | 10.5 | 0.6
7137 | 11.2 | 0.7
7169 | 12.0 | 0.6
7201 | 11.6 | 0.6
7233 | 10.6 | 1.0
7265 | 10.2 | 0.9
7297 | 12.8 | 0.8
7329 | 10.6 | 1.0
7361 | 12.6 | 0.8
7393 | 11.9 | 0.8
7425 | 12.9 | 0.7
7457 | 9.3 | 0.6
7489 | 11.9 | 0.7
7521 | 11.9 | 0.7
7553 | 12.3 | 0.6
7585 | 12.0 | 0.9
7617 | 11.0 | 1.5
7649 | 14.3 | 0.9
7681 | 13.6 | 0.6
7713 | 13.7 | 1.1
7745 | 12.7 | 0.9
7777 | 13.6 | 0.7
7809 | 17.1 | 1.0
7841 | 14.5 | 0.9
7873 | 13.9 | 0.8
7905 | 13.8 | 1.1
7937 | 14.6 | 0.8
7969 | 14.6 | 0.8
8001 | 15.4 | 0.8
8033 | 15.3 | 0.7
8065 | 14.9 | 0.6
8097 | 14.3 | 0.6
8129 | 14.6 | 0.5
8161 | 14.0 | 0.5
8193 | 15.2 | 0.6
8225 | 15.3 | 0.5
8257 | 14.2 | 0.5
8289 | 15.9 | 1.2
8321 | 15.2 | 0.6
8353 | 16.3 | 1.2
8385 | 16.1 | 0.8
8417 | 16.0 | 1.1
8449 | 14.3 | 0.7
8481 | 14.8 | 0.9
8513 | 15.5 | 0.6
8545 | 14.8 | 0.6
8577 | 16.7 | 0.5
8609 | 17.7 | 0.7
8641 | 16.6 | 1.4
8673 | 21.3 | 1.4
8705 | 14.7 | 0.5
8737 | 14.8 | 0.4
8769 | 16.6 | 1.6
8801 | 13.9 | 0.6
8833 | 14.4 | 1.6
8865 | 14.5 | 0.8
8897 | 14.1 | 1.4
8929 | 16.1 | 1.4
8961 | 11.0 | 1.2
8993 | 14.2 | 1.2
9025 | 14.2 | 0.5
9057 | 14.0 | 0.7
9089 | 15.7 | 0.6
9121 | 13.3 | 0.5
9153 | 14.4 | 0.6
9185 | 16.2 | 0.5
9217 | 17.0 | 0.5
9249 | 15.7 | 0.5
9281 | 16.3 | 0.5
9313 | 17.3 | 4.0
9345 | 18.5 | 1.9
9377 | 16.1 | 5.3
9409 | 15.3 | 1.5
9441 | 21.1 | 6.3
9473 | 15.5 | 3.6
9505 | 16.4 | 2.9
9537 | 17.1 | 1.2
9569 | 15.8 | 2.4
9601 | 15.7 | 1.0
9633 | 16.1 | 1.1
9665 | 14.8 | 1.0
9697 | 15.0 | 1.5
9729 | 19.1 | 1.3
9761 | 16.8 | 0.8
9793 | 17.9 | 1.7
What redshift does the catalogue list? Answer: 0.733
